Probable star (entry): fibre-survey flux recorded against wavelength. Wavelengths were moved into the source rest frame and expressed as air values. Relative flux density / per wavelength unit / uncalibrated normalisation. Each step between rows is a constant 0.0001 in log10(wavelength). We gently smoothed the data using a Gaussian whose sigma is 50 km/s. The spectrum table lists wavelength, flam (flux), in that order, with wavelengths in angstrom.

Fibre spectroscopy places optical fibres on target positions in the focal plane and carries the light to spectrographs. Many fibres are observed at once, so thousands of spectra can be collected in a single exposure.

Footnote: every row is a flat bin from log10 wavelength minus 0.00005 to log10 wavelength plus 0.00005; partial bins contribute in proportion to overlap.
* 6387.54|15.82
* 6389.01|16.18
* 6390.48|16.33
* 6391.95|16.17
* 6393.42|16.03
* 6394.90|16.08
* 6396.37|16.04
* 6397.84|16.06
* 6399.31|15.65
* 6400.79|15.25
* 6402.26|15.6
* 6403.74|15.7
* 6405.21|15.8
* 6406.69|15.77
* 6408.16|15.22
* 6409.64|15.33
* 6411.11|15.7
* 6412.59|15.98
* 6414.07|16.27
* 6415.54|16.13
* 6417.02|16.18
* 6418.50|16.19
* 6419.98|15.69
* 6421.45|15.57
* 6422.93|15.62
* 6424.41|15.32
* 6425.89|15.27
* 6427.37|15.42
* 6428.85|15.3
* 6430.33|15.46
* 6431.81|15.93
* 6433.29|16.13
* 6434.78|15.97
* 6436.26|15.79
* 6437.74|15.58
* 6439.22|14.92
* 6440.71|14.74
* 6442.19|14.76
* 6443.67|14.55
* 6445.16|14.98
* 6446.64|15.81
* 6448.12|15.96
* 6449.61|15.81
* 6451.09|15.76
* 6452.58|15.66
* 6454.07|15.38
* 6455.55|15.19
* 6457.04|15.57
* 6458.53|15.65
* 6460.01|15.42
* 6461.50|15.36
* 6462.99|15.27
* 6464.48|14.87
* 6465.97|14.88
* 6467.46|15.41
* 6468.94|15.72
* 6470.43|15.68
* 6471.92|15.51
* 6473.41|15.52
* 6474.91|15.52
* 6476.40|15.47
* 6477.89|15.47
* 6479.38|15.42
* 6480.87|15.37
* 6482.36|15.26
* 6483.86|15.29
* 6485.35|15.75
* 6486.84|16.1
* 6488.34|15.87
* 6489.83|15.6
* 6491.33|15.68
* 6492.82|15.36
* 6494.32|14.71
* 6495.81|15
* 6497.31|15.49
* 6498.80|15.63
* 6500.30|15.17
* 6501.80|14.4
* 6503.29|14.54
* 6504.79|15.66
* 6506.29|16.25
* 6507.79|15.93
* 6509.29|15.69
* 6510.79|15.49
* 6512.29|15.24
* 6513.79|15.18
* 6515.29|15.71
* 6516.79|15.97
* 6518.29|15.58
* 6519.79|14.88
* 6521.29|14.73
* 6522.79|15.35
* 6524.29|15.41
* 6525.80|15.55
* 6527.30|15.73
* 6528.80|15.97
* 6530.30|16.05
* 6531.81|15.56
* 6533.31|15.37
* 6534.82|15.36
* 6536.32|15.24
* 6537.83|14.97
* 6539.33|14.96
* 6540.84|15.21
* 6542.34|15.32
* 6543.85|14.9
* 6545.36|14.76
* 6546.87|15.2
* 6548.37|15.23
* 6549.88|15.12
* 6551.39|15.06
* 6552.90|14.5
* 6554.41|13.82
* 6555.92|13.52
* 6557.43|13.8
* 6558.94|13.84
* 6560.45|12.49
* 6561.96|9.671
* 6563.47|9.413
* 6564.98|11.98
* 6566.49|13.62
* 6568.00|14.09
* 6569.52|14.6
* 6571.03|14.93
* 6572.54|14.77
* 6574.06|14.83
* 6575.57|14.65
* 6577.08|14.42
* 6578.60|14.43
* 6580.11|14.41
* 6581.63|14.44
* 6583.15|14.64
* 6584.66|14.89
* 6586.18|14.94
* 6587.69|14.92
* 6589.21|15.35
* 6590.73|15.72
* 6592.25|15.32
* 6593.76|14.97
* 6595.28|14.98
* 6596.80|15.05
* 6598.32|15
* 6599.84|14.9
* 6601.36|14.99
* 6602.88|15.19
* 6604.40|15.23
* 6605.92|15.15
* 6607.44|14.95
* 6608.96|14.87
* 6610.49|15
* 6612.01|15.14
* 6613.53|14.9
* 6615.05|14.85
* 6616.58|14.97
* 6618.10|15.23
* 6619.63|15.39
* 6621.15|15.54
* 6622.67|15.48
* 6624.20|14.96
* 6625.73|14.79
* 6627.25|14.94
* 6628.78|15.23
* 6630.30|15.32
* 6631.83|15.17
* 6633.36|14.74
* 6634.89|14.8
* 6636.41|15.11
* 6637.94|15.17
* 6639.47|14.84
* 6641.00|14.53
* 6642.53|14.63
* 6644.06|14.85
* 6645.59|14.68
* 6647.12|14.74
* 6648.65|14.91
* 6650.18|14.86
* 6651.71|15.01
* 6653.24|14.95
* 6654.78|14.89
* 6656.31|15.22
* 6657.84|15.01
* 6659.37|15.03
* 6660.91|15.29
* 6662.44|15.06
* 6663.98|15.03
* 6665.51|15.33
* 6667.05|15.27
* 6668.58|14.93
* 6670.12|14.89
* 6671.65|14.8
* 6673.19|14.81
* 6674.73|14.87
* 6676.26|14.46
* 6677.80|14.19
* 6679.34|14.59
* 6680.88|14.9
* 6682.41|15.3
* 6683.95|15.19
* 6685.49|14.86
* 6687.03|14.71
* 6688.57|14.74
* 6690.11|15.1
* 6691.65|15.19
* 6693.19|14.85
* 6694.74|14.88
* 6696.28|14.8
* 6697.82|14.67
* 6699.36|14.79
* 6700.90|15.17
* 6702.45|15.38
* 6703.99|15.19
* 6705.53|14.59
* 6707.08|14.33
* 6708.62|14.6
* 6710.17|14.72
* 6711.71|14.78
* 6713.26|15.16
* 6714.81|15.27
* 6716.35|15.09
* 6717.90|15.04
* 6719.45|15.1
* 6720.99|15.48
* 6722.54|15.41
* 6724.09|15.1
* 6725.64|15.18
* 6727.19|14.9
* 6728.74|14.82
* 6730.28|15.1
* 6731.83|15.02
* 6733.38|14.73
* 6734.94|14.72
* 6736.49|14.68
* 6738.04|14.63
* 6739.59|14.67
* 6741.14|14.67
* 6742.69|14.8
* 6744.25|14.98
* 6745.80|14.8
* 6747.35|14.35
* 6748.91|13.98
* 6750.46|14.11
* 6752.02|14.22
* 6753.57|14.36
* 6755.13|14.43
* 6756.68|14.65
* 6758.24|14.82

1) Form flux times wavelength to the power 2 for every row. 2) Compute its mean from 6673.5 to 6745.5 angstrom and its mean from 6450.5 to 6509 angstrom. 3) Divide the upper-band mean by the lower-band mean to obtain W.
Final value 1.0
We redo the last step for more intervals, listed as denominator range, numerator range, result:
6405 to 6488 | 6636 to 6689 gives 1.03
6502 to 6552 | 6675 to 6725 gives 1.02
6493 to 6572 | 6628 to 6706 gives 1.05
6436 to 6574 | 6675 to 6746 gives 1.05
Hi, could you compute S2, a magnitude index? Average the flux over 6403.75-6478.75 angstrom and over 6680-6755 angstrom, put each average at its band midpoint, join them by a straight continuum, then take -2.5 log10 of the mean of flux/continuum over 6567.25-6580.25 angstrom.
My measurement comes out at 0.05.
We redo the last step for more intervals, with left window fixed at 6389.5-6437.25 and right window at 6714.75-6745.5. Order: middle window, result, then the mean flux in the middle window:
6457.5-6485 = 0.016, 15.4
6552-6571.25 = 0.179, 13.1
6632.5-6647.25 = 0.028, 14.8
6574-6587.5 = 0.051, 14.6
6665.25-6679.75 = 0.023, 14.8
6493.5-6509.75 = 0.017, 15.3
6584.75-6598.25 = 0.013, 15.1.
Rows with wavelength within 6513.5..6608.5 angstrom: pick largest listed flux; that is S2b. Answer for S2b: 16.05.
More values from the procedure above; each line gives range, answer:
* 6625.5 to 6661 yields 15.32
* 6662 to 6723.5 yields 15.48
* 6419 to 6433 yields 15.93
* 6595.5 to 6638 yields 15.54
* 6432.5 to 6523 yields 16.25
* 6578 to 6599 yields 15.72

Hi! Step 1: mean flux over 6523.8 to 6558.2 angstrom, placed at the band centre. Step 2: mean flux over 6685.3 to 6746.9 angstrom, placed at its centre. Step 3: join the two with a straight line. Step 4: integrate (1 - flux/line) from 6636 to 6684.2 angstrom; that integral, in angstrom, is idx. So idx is 0.2 angstrom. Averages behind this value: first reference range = 15.1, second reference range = 14.9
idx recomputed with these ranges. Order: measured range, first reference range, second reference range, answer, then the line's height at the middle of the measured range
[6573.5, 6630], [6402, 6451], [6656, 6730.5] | 0.7 angstrom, 15.2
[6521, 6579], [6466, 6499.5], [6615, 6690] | 3.1 angstrom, 15.3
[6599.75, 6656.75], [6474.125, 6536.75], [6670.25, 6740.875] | 0.4 angstrom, 15.1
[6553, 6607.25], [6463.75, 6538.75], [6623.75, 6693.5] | 3.2 angstrom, 15.2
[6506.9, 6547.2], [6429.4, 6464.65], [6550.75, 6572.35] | -4.2 angstrom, 13.9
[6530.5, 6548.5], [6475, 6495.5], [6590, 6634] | 0.1 angstrom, 15.3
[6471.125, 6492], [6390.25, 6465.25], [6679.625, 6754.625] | -0.1 angstrom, 15.5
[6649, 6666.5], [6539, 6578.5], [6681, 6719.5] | -0.5 angstrom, 14.7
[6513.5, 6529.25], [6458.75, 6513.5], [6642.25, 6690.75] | -0.1 angstrom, 15.3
